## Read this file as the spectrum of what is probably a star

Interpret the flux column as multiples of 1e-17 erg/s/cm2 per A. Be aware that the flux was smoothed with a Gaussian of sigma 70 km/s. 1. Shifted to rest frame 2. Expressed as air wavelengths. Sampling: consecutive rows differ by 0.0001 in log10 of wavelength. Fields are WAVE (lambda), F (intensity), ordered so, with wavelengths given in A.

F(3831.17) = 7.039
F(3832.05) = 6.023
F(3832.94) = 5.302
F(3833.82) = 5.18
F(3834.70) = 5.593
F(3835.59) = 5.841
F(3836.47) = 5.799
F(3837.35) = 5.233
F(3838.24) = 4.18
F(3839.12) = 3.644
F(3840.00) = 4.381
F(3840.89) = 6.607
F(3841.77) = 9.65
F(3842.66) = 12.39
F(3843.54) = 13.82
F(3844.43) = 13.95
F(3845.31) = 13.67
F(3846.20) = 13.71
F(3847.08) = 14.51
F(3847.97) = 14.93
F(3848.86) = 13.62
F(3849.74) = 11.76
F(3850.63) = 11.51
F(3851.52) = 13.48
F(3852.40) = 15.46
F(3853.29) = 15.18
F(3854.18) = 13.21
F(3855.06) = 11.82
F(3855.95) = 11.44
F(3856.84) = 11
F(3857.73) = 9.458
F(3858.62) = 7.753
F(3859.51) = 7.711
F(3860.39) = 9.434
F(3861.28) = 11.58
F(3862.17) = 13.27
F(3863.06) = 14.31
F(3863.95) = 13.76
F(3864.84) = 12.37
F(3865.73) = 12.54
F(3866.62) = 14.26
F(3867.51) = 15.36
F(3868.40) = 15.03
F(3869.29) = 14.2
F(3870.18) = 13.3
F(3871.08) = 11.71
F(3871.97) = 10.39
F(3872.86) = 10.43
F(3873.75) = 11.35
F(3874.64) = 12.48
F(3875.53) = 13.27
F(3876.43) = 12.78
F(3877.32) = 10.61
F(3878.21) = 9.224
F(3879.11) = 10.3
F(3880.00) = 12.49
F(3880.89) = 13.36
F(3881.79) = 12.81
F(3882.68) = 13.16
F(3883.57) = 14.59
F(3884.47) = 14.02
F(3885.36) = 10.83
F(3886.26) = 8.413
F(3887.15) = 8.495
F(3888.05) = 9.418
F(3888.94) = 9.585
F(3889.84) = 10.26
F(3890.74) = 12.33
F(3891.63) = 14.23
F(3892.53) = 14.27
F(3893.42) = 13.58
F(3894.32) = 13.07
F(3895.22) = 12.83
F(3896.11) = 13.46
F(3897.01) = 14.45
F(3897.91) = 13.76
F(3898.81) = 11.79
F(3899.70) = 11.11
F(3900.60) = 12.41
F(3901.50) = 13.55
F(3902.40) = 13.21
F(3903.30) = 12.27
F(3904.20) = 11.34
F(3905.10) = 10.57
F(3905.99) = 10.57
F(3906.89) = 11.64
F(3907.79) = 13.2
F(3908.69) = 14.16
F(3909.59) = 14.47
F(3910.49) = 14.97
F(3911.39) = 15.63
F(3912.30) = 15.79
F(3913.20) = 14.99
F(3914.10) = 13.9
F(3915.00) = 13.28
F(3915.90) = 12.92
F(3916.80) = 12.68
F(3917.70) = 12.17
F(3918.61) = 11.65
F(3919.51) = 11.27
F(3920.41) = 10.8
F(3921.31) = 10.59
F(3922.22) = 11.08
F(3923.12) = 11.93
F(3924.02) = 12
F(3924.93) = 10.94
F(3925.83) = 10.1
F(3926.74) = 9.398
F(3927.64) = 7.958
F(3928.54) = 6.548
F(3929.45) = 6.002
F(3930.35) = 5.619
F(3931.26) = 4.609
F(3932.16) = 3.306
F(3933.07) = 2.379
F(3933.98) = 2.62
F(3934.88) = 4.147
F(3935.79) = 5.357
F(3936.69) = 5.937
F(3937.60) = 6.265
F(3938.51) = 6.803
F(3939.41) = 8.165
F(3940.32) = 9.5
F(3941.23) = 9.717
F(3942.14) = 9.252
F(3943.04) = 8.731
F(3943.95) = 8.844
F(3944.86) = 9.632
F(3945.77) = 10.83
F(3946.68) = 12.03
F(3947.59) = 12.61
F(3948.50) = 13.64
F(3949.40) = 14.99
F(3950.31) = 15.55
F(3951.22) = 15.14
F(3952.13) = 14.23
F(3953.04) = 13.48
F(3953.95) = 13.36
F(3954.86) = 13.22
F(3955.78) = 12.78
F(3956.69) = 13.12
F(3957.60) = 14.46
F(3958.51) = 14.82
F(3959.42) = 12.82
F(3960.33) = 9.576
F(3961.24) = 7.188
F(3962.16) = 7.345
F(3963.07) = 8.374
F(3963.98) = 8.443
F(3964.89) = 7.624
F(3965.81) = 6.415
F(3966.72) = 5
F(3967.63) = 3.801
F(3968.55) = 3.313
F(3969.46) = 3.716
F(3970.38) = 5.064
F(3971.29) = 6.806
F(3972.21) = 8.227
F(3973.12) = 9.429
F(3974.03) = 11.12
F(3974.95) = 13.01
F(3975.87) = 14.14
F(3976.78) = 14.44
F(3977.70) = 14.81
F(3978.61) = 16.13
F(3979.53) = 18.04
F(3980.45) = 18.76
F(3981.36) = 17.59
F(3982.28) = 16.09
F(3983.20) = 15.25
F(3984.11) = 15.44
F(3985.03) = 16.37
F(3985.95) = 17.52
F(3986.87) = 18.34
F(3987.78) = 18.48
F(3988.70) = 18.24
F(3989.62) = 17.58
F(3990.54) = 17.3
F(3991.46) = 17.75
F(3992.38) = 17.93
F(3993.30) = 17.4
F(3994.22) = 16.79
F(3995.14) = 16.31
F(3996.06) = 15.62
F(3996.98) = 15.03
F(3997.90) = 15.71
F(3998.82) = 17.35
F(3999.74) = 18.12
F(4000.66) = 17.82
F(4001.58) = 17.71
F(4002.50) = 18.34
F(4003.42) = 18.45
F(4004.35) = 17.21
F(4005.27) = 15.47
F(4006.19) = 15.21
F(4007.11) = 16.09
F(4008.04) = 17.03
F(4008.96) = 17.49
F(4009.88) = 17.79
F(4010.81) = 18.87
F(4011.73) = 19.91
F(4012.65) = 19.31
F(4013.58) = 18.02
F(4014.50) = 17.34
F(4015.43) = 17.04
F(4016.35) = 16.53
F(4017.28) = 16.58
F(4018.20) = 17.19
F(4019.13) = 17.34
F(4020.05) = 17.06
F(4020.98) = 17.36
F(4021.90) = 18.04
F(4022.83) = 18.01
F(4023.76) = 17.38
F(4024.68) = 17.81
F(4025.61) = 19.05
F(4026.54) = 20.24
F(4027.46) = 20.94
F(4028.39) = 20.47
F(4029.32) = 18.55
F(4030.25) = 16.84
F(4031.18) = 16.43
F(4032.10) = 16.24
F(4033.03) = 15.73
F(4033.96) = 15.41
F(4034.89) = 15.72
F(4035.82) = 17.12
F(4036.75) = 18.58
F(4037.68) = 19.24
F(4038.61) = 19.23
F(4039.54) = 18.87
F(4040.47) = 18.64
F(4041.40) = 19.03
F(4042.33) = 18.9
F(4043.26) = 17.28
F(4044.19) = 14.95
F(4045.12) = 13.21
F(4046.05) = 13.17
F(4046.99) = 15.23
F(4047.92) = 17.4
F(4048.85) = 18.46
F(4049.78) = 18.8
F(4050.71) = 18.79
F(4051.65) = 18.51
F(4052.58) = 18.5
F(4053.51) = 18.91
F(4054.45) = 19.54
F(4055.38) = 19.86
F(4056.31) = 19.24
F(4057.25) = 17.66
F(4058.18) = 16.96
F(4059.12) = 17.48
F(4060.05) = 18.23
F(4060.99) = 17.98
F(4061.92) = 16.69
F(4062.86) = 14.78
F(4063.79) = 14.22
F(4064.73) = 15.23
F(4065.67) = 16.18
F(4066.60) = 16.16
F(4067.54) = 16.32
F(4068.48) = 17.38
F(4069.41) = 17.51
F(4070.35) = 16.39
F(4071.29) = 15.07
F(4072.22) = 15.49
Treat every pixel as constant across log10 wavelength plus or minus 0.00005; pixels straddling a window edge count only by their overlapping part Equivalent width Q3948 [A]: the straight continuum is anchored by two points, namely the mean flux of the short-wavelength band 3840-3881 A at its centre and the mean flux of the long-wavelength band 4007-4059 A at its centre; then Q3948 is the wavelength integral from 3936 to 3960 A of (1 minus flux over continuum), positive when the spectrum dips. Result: 5.7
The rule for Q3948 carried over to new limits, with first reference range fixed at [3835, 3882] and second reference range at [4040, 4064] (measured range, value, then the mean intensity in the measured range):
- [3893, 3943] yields 9.9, 10.6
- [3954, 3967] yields 3.8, 10.3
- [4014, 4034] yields -1.3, 17.7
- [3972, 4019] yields -2.7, 16.6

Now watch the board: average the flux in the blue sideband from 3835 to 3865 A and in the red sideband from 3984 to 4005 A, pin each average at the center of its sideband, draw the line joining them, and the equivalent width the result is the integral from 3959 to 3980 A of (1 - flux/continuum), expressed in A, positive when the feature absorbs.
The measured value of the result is 8.9 A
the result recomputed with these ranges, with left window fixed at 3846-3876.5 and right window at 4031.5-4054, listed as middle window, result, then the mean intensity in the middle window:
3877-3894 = 1.9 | 11.7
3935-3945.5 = 4.8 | 7.94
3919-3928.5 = 2.5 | 10.4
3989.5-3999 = -0.4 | 16.7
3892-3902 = 0.2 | 13.1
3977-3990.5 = -1.1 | 17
